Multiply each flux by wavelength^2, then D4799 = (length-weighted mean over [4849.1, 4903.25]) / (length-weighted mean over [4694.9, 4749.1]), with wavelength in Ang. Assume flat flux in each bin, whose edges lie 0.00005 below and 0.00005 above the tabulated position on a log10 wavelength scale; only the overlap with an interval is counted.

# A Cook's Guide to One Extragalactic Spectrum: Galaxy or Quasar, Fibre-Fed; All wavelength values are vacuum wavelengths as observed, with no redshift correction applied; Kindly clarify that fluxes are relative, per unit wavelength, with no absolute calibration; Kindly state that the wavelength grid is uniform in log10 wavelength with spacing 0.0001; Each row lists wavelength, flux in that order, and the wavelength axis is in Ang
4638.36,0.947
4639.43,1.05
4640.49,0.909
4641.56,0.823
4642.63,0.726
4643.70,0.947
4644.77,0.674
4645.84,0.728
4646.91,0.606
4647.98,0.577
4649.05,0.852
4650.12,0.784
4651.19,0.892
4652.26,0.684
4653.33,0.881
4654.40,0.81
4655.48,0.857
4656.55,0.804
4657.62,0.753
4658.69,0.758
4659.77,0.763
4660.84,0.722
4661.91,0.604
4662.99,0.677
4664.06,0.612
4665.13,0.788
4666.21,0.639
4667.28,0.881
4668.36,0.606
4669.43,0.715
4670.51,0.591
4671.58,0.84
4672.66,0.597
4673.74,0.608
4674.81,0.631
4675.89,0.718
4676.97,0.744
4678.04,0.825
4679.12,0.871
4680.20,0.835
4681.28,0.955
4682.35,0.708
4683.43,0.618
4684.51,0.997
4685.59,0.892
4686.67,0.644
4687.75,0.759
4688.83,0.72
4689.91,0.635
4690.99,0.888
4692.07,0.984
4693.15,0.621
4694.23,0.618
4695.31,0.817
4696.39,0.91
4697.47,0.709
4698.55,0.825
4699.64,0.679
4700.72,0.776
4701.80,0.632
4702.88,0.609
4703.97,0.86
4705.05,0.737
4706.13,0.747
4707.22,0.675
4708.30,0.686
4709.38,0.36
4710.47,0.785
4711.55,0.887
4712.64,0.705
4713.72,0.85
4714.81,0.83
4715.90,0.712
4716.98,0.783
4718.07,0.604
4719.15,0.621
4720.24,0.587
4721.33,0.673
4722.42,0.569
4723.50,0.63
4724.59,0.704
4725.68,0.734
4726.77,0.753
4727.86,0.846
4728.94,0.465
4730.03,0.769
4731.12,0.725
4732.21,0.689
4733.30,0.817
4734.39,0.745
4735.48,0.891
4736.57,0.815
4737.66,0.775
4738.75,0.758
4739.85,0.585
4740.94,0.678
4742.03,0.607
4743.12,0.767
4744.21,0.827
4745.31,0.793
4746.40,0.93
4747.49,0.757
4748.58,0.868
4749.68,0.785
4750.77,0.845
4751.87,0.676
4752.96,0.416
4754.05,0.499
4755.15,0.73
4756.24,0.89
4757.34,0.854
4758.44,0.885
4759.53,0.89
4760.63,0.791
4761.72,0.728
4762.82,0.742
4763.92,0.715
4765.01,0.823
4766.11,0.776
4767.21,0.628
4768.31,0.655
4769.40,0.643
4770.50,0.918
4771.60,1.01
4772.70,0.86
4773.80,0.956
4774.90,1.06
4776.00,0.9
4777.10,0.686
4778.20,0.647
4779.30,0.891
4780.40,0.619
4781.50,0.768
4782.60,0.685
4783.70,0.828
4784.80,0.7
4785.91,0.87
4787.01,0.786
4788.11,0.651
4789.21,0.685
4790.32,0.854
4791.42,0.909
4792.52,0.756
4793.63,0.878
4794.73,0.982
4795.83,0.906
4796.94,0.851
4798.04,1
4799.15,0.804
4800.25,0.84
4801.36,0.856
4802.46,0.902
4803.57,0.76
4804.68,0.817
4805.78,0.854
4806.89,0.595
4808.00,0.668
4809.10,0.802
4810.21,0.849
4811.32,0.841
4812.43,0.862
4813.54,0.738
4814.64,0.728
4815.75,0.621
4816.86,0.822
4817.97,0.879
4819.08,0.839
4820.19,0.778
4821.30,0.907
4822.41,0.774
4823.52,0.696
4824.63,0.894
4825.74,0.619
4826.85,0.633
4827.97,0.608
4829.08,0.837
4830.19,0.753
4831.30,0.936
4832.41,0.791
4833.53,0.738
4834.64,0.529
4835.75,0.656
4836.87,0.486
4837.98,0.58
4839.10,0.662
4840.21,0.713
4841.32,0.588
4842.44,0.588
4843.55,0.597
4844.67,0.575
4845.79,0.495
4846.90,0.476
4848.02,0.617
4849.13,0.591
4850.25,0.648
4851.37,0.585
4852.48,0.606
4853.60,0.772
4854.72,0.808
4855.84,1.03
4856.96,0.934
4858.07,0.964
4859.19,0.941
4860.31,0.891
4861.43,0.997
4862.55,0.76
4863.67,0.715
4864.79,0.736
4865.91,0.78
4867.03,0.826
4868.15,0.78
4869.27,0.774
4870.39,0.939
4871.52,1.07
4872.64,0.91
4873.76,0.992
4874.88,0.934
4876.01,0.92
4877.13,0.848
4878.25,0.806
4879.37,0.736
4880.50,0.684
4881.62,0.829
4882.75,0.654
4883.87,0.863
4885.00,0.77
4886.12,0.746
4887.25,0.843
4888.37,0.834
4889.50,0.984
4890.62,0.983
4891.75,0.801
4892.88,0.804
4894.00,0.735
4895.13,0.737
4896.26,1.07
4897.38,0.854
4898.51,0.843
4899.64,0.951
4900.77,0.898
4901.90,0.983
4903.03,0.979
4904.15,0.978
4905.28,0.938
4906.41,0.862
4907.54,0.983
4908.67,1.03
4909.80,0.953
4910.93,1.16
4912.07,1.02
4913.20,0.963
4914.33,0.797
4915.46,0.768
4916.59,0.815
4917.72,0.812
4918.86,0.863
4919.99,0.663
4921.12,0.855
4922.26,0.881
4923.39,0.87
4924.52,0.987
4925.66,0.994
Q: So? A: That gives 1.23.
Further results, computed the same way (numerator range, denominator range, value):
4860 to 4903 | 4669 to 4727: 1.26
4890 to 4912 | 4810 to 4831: 1.24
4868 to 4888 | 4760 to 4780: 1.10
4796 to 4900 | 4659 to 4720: 1.14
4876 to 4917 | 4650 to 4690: 1.29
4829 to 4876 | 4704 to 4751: 1.09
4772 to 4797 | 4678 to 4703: 1.10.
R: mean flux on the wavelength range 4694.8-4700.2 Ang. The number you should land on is 0.788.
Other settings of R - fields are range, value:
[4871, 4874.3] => 0.991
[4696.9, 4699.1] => 0.767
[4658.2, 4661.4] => 0.746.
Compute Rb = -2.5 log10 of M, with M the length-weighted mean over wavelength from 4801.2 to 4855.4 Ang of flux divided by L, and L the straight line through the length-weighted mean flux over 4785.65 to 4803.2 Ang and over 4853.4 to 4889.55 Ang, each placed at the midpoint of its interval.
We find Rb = 0.19 mag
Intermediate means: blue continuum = 0.845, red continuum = 0.849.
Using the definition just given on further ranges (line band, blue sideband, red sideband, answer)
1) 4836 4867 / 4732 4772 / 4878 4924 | 0.17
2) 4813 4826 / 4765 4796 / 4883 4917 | 0.07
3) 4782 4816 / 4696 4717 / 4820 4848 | -0.17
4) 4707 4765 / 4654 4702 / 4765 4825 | 0.06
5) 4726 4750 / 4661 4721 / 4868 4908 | 0.01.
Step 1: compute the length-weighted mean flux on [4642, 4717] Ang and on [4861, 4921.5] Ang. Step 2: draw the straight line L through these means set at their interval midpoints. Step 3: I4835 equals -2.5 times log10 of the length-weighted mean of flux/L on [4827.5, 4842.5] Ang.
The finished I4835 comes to 0.22 mag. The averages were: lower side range 0.746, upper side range 0.867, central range 0.679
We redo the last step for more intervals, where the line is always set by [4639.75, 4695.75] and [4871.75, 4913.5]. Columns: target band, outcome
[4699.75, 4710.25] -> 0.145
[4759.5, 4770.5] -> 0.101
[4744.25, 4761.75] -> 0.044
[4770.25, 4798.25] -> -0.007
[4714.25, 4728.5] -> 0.136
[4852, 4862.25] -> -0.016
